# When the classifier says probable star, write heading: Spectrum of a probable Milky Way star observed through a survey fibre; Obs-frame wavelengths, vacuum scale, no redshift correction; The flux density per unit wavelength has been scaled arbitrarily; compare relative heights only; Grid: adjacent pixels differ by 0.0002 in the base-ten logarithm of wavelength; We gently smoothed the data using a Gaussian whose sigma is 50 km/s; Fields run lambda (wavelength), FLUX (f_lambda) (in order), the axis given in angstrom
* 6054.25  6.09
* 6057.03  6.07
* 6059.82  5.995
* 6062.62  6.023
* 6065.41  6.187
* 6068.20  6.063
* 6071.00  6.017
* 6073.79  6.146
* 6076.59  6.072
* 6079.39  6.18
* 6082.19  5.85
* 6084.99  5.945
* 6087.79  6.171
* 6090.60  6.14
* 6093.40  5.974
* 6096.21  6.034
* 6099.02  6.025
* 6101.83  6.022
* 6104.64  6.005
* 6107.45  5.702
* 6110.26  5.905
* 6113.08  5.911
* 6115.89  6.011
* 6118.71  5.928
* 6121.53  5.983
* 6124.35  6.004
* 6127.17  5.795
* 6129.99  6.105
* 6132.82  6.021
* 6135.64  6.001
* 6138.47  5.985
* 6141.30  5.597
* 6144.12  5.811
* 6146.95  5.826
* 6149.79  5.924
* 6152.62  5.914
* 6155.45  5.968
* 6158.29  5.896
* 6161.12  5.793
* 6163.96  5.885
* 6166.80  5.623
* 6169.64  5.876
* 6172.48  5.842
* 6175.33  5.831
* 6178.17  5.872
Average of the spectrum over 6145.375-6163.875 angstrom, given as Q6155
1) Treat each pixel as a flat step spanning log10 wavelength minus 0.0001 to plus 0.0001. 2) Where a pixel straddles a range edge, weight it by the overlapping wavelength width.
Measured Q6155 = 5.89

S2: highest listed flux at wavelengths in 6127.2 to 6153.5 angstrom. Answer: 6.105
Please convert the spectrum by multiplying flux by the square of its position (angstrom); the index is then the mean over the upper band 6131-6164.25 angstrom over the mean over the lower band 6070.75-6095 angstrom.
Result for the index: 0.99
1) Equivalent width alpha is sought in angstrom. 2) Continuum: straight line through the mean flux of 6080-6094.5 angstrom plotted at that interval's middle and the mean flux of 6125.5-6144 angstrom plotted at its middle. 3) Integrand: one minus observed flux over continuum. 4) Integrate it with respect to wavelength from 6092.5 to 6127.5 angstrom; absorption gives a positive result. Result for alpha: 0.1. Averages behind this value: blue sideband 6.03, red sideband 5.91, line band 5.95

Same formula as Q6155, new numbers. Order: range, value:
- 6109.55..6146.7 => 5.92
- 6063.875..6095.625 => 6.07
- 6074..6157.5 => 5.96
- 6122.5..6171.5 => 5.88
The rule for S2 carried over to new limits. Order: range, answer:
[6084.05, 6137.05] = 6.171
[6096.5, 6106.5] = 6.025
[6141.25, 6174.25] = 5.968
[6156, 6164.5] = 5.896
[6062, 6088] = 6.187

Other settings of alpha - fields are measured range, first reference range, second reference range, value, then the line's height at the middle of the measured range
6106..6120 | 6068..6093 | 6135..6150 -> 0.13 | 5.95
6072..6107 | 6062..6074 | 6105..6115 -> -0.36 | 5.98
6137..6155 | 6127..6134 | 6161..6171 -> 0.18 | 5.91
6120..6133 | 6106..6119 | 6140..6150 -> -0.30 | 5.84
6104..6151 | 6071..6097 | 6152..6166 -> 0.34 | 5.95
